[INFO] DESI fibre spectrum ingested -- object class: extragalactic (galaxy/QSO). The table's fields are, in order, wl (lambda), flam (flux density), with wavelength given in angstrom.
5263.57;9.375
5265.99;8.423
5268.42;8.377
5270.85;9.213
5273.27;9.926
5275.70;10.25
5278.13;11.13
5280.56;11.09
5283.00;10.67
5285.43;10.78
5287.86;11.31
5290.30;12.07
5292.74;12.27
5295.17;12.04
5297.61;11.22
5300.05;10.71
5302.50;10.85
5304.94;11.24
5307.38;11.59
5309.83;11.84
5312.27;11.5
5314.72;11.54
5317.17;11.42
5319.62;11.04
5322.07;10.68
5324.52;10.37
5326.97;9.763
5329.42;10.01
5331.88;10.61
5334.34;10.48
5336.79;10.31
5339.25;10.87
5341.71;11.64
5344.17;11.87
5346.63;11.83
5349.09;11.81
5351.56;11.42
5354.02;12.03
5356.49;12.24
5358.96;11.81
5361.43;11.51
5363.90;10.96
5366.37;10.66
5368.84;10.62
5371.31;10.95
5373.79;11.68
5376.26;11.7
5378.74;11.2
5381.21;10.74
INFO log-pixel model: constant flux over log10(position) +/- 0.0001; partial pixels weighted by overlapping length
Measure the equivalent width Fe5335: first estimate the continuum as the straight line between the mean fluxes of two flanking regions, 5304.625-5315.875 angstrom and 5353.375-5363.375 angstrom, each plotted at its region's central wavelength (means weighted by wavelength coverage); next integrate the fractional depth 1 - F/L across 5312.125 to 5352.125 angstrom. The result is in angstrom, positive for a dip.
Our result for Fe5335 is 2.4 angstrom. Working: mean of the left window 11.6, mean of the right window 11.8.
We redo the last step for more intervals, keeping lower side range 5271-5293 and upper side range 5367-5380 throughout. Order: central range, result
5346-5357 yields -0.7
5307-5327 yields -0.2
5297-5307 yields -0.1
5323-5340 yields 1.1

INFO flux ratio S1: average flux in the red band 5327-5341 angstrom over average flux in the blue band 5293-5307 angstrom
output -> 0.92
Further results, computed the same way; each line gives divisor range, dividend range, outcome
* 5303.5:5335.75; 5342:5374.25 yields 1.05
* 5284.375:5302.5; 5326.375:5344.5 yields 0.93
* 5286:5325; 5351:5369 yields 1.01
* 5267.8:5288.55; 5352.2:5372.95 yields 1.10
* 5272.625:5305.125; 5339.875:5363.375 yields 1.06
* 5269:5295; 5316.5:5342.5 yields 0.98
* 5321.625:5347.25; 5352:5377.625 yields 1.06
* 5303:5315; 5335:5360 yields 1.00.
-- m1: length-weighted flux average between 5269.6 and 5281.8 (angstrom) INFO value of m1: 10.3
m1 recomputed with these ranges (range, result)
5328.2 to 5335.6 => 10.4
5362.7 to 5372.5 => 10.8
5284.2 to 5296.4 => 11.7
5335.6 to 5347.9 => 11.3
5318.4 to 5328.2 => 10.5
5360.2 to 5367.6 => 11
